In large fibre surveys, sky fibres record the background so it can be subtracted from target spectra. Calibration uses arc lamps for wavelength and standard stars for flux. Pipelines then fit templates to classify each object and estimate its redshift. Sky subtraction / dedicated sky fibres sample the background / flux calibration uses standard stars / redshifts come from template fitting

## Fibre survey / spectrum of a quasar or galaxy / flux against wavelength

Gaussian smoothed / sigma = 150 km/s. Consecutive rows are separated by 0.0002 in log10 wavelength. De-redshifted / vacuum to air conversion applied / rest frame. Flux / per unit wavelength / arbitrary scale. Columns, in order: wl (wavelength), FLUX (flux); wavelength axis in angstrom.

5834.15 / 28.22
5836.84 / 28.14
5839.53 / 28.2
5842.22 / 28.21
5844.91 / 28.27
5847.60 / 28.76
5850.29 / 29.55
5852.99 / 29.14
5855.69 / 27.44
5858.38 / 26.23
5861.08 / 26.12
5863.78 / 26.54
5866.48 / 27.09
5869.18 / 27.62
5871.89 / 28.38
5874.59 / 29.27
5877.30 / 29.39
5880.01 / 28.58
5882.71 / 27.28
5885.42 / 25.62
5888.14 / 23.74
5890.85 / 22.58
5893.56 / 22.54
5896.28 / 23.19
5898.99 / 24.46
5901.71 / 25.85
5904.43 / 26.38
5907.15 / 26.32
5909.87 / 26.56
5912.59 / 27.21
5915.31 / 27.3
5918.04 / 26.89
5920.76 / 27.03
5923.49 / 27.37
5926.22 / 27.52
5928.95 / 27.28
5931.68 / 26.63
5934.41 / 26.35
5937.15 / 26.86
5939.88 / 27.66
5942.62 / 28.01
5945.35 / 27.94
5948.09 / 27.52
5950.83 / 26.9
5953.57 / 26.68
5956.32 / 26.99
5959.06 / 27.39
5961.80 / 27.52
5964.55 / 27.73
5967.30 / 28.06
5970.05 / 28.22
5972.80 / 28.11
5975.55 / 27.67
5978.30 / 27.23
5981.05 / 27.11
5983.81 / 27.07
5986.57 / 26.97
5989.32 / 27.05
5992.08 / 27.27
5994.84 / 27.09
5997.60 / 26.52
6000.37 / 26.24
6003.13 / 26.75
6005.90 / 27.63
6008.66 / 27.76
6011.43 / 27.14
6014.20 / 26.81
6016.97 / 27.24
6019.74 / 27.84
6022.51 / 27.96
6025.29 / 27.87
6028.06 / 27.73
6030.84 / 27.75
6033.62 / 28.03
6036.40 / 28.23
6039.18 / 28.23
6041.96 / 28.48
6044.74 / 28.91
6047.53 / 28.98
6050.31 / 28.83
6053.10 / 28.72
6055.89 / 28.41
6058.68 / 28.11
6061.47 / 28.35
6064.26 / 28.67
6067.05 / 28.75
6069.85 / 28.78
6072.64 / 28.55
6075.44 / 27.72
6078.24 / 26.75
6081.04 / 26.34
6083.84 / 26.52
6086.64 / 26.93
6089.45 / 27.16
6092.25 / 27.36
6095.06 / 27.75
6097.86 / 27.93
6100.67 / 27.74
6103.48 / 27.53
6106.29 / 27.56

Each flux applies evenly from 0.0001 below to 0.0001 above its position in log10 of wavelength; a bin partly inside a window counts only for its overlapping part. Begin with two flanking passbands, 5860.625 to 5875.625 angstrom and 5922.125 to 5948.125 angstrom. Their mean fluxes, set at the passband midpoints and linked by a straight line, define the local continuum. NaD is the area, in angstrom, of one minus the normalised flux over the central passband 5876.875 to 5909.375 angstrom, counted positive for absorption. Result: 2.4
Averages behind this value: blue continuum 27.6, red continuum 27.3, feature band 25.4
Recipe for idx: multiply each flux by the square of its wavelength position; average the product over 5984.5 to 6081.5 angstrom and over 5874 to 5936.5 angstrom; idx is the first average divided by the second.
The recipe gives 1.10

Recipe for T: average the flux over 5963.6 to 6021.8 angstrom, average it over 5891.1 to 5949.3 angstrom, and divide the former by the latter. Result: 1.03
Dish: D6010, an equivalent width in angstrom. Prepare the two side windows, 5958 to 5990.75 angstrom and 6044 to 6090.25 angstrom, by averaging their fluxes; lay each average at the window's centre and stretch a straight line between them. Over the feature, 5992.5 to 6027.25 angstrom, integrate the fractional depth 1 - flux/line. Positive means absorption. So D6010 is 0.6 angstrom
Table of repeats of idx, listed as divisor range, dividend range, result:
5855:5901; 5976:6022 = 1.08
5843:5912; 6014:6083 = 1.11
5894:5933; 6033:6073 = 1.14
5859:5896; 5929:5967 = 1.06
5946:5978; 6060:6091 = 1.04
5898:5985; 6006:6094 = 1.07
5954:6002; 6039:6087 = 1.06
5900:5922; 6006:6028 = 1.07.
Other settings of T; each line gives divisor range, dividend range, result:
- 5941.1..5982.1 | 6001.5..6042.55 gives 1.00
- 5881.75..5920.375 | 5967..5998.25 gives 1.08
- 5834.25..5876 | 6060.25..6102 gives 0.99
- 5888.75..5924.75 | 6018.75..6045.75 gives 1.10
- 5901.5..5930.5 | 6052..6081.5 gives 1.05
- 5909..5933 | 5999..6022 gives 1.00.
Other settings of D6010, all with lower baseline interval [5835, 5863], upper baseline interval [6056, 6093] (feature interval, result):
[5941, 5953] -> 0.1 angstrom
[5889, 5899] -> 1.7 angstrom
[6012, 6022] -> 0.2 angstrom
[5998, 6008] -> 0.3 angstrom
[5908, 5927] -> 0.6 angstrom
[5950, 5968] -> 0.4 angstrom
